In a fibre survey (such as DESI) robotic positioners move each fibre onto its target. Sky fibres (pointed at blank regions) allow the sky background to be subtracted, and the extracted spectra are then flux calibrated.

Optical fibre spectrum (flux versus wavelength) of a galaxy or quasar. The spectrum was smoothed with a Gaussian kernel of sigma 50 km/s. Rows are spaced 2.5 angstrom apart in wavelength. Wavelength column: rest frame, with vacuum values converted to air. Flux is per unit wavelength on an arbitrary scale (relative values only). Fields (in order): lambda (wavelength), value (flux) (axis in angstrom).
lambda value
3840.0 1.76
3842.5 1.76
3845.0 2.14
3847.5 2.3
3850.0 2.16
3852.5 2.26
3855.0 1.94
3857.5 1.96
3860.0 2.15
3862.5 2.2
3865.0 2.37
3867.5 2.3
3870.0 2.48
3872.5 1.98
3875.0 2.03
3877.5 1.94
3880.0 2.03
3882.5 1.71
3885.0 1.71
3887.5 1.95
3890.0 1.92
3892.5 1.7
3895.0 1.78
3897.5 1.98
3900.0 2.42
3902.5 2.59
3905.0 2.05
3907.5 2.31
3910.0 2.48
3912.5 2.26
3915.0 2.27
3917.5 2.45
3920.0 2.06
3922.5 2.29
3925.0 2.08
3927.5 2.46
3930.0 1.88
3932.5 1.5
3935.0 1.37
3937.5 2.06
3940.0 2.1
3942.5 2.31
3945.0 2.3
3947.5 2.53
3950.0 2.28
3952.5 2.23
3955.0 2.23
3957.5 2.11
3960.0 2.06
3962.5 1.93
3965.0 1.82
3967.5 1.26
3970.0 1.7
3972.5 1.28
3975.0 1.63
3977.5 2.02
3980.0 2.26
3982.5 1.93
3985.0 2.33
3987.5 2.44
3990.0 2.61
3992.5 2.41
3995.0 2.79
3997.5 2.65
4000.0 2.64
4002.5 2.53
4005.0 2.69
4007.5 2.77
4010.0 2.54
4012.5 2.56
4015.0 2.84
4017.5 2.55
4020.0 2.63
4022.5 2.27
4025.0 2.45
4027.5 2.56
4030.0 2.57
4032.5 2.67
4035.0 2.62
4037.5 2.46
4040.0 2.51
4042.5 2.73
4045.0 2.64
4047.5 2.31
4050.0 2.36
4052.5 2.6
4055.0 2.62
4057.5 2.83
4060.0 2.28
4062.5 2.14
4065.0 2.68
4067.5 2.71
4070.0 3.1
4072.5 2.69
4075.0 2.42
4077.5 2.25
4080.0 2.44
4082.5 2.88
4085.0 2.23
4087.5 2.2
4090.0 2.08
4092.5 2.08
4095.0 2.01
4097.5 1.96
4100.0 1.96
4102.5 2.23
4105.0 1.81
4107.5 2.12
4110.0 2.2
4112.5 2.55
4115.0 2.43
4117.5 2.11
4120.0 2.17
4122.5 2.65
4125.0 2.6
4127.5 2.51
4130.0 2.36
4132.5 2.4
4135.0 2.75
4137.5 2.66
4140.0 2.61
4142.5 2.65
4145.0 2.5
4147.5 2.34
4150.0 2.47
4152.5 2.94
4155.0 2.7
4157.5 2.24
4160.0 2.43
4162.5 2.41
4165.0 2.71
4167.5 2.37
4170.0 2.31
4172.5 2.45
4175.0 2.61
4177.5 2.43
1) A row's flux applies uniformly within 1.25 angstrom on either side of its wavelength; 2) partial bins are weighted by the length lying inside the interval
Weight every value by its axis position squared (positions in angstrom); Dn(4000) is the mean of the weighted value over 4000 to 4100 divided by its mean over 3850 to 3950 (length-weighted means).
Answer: 1.3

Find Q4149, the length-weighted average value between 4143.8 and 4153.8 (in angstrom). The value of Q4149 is 2.56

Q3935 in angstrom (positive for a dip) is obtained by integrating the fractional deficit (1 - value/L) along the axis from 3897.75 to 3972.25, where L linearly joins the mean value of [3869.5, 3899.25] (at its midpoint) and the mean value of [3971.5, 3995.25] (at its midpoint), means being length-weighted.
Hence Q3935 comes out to -2.4 angstrom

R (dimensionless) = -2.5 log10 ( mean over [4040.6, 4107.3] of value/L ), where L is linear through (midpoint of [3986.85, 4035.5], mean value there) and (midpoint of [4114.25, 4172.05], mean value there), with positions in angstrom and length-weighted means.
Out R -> 0.068 mag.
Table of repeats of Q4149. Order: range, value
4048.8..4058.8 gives 2.6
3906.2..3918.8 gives 2.35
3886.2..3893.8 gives 1.86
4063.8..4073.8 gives 2.79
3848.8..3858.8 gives 2.08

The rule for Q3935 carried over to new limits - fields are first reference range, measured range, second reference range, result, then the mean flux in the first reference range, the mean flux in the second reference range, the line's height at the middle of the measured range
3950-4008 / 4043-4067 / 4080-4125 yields -3.2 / 2.18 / 2.23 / 2.21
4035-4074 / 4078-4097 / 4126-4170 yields 2.2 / 2.58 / 2.53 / 2.56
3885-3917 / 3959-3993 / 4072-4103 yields 3.4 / 2.13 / 2.25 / 2.18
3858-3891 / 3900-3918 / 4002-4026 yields -1.3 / 2.06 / 2.59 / 2.19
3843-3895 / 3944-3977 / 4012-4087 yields 5.0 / 2.05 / 2.55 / 2.3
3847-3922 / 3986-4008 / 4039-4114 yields -3.2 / 2.12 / 2.39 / 2.28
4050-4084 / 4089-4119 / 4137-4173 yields 5.0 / 2.58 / 2.52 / 2.55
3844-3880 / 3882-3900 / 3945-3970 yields 2.1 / 2.15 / 2.04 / 2.12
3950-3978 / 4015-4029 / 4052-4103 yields -2.6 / 1.86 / 2.4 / 2.13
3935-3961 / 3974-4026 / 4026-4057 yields -1.4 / 2.18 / 2.56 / 2.39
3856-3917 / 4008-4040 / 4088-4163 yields -4.4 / 2.11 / 2.36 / 2.26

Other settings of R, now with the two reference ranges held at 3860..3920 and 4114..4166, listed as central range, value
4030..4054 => -0.084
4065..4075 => -0.153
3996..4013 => -0.146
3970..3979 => 0.327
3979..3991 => -0.018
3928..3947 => 0.116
